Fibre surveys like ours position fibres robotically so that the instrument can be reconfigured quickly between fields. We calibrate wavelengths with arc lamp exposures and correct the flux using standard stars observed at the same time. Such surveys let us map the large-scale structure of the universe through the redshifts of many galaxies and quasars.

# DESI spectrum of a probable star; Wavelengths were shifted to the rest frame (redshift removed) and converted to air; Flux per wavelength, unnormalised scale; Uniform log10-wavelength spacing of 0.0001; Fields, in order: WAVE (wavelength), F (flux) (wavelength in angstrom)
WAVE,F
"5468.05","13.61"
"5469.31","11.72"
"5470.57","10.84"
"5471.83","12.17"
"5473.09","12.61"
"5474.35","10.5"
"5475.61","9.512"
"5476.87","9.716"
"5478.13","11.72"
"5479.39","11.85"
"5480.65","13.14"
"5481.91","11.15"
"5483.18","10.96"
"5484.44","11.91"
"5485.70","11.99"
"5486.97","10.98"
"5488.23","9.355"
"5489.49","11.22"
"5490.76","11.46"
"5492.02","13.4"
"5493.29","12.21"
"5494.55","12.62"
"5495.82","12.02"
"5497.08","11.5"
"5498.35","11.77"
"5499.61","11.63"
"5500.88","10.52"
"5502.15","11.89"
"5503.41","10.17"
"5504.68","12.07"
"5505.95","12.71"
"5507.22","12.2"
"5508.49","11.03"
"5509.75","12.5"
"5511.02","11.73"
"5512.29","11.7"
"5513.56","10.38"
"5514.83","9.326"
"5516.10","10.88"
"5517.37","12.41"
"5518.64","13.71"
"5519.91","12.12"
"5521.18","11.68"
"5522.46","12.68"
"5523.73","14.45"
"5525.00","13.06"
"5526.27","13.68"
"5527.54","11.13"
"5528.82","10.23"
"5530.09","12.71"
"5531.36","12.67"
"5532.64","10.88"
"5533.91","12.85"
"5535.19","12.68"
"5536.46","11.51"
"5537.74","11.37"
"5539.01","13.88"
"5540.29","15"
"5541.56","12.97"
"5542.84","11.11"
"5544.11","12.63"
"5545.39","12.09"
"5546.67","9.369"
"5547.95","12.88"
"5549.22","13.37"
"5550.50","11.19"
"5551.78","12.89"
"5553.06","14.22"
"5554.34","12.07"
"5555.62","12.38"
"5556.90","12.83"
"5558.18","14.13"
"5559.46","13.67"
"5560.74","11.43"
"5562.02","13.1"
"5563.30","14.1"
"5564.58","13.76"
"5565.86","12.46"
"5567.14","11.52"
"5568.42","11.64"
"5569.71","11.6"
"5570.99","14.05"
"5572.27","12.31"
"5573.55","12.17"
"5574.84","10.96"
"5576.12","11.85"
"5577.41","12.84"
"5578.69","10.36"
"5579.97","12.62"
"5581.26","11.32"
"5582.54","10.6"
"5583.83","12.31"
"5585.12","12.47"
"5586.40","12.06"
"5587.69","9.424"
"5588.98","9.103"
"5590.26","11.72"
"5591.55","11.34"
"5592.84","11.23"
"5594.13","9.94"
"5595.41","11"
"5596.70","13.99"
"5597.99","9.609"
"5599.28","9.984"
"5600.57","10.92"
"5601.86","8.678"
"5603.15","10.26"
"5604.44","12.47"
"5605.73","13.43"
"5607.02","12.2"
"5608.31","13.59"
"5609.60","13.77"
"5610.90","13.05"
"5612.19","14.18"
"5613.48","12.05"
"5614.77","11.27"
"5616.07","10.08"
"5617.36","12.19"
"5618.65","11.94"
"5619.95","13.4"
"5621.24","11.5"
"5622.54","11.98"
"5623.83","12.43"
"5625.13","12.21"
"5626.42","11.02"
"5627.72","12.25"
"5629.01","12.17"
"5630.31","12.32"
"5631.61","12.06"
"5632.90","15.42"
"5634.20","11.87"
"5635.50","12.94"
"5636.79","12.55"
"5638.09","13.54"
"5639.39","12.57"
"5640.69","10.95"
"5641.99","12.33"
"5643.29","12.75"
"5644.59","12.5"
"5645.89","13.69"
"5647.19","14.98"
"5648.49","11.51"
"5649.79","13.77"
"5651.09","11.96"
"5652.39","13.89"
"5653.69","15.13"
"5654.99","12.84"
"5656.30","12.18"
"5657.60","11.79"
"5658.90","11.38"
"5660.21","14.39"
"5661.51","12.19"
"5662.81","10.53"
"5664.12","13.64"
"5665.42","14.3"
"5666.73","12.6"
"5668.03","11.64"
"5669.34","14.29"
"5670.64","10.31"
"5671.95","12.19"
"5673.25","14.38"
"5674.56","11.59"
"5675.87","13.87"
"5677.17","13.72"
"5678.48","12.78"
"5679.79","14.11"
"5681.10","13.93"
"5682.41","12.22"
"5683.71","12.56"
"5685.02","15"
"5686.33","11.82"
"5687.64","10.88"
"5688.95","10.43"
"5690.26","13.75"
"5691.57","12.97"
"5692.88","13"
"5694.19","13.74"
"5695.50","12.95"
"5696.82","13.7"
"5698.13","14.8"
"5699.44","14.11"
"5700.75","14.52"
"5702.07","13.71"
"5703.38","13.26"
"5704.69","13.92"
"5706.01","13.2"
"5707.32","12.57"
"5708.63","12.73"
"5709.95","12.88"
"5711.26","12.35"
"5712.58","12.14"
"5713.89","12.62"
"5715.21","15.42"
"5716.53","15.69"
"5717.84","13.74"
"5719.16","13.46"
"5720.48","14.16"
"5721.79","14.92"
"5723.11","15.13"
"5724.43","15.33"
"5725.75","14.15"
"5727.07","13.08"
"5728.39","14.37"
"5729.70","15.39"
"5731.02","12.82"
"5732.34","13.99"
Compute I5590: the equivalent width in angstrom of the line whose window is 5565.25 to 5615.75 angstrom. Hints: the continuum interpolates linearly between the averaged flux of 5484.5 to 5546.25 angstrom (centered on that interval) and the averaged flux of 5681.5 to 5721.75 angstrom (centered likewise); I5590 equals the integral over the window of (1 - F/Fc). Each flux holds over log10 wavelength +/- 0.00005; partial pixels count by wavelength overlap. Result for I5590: 3.3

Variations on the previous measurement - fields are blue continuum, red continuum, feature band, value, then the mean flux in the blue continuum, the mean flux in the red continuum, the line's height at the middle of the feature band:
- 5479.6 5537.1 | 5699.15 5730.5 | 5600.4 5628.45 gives 1.8 angstrom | 11.8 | 13.9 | 12.9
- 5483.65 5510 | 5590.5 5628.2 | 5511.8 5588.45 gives -3.3 angstrom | 11.7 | 11.8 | 11.7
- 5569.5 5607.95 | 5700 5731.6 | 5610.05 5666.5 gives -1.1 angstrom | 11.4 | 13.8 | 12.4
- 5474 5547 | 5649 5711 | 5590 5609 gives 1.7 angstrom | 11.8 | 13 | 12.4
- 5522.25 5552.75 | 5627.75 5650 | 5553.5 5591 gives 1.3 angstrom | 12.4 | 12.8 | 12.5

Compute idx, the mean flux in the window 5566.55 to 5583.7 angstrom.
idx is 11.8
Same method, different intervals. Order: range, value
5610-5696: 12.7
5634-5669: 12.8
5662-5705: 13.1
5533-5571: 12.6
